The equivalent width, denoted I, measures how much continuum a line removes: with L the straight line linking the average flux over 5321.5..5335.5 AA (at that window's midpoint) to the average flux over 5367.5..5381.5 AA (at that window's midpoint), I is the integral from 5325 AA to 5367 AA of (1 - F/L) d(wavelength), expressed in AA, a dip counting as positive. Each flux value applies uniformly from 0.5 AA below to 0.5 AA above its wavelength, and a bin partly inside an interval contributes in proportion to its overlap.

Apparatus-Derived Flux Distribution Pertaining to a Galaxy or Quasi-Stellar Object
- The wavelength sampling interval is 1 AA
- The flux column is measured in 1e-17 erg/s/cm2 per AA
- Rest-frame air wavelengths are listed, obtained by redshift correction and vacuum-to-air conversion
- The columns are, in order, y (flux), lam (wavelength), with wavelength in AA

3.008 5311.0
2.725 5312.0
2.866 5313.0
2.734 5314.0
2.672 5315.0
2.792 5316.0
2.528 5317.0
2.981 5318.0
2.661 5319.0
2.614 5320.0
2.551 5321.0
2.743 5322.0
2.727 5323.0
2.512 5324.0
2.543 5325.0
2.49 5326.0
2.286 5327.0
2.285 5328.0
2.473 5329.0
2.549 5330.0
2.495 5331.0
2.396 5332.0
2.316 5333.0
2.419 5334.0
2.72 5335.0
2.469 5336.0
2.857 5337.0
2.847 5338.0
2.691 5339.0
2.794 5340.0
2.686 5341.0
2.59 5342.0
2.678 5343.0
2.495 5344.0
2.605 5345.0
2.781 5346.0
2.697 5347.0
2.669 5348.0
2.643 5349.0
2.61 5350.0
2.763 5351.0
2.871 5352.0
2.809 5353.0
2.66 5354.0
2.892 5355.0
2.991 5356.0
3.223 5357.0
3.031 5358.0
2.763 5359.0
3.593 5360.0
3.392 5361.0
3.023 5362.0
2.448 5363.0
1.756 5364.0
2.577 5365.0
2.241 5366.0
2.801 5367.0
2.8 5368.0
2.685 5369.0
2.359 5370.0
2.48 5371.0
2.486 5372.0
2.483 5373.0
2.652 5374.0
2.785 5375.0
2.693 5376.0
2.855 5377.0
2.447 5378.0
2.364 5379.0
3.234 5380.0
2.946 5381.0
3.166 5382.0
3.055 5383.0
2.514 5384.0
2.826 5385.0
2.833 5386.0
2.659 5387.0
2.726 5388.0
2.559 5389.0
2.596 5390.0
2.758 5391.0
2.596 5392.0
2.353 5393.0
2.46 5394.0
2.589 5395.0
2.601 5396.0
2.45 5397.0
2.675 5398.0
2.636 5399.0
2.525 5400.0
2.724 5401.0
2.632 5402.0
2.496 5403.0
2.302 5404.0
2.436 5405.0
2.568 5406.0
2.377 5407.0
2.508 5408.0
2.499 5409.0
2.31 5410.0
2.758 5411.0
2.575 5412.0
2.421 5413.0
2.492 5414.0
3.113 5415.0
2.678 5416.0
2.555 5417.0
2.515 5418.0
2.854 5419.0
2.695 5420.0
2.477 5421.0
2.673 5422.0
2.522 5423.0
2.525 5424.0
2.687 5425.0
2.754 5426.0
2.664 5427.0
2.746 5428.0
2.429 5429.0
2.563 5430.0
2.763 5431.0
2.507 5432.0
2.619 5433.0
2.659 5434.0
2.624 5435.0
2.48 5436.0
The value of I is -1.8 AA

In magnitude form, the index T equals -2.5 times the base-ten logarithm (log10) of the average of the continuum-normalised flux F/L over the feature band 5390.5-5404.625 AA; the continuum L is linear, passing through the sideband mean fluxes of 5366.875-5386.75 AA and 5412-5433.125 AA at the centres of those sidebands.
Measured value 0.05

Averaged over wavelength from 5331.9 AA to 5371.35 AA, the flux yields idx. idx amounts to 2.71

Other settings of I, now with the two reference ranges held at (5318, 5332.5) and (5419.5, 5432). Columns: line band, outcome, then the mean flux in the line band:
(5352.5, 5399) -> -2.4 AA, 2.71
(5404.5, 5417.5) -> 0.2 AA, 2.56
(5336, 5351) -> -0.8 AA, 2.68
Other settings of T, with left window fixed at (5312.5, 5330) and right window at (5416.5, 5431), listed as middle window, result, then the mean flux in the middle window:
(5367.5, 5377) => 0.001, 2.62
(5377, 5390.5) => -0.059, 2.77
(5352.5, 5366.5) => -0.079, 2.81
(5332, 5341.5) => -0.007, 2.63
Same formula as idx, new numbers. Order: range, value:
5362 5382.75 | 2.63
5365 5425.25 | 2.62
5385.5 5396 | 2.61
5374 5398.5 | 2.7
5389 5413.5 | 2.54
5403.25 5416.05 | 2.54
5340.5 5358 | 2.75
